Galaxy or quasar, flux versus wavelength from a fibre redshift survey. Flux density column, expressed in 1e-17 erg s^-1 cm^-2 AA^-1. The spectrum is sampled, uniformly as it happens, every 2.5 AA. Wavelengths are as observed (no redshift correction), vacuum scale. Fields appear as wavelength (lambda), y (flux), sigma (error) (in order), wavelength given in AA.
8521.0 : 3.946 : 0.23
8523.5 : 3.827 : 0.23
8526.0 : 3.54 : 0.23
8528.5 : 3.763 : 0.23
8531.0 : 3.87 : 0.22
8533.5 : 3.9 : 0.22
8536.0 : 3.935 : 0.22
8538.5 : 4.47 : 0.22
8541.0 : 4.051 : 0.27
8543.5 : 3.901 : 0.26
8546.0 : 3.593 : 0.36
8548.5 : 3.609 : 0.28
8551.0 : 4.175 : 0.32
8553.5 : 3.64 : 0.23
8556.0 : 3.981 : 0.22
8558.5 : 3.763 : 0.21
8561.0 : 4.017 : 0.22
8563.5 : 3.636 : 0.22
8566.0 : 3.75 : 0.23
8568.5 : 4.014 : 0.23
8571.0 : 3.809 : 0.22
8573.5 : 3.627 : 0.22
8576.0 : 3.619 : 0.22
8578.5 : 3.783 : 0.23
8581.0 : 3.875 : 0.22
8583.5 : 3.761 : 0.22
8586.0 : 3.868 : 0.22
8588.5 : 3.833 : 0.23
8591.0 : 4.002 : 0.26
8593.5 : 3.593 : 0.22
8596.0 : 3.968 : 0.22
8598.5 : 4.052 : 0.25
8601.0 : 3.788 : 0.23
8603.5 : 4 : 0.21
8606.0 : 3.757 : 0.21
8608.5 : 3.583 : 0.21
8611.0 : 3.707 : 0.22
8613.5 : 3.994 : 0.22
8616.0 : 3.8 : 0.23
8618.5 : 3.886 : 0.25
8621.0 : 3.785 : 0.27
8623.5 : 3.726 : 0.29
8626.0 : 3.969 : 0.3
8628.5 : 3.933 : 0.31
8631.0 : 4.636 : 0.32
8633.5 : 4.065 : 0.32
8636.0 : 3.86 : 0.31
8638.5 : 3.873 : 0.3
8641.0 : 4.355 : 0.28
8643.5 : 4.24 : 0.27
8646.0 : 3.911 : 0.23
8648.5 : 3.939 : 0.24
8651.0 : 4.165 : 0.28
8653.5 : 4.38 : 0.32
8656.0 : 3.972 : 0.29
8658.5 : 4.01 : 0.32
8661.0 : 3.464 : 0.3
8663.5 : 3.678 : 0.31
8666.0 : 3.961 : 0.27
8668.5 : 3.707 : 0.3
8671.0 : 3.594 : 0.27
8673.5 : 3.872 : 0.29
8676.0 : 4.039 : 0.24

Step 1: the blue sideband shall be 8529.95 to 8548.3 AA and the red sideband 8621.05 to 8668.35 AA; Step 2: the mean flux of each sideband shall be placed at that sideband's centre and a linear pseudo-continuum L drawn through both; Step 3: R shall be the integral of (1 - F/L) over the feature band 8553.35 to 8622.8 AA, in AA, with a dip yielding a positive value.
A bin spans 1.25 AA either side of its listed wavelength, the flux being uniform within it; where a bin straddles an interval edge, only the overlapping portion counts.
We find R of 2.6 AA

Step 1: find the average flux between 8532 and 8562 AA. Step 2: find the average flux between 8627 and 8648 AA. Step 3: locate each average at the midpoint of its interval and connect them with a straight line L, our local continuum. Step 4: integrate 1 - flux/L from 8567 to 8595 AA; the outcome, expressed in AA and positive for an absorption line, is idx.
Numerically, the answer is 1.3 AA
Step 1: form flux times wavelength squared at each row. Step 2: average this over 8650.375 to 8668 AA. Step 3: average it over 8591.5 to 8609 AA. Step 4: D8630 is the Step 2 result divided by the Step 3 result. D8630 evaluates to 1.0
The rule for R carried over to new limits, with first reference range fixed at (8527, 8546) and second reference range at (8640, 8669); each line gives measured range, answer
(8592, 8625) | 1.3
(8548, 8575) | 0.9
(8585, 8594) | 0.3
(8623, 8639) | -0.2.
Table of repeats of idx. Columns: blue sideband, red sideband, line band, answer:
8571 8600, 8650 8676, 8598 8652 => -1.43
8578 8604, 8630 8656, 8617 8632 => 0.23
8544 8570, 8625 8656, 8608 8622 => 0.75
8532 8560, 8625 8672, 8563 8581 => 0.77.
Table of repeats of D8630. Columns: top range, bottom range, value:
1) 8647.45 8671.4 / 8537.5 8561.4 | 1.02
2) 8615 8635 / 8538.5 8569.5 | 1.05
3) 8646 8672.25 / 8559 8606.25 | 1.03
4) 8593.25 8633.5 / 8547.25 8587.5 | 1.03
